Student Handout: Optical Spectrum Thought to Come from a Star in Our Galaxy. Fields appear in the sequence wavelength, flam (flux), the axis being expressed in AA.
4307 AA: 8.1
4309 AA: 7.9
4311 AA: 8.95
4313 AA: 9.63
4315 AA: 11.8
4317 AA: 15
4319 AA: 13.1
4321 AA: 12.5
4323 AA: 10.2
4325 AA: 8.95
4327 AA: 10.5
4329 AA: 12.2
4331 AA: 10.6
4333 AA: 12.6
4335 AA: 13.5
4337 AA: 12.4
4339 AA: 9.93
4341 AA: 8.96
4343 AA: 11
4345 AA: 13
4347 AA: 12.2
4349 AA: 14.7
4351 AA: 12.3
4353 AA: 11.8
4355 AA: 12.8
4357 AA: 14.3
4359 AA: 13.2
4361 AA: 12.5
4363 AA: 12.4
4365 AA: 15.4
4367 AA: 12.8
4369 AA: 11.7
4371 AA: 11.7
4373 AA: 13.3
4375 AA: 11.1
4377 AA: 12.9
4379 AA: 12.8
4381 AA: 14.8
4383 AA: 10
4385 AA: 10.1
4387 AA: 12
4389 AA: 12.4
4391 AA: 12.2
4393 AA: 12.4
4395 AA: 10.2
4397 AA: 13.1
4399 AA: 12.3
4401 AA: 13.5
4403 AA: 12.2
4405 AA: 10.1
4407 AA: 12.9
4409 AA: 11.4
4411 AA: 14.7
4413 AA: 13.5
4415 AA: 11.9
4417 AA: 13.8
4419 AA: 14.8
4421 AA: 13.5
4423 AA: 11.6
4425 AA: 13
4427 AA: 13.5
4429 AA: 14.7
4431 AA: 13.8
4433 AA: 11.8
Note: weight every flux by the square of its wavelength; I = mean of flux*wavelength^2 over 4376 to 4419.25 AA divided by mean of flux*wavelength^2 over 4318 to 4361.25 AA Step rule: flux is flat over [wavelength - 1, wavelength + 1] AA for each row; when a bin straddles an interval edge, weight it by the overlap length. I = 1.1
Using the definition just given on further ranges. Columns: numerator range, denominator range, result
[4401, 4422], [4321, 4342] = 1.21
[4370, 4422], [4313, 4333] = 1.11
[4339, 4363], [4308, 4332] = 1.14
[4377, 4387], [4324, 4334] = 1.12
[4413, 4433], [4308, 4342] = 1.26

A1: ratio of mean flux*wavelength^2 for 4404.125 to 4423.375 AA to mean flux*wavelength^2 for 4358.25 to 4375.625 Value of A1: 1.04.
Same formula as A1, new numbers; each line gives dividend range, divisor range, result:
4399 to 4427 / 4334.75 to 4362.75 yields 1.08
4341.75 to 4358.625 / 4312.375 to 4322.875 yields 1.05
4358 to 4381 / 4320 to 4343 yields 1.17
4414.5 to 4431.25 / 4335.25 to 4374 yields 1.11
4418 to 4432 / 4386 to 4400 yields 1.14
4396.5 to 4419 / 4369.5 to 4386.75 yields 1.07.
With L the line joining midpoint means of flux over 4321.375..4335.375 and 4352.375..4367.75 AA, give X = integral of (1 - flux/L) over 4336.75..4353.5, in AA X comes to 0.6 AA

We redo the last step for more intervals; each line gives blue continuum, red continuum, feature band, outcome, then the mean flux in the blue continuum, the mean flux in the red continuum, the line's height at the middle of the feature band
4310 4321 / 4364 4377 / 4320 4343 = 1.8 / 11.8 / 12.7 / 12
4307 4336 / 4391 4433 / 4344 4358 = -1.6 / 11.1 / 12.8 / 11.7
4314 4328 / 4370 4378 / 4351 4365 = -1.0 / 11.7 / 12.2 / 12.1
